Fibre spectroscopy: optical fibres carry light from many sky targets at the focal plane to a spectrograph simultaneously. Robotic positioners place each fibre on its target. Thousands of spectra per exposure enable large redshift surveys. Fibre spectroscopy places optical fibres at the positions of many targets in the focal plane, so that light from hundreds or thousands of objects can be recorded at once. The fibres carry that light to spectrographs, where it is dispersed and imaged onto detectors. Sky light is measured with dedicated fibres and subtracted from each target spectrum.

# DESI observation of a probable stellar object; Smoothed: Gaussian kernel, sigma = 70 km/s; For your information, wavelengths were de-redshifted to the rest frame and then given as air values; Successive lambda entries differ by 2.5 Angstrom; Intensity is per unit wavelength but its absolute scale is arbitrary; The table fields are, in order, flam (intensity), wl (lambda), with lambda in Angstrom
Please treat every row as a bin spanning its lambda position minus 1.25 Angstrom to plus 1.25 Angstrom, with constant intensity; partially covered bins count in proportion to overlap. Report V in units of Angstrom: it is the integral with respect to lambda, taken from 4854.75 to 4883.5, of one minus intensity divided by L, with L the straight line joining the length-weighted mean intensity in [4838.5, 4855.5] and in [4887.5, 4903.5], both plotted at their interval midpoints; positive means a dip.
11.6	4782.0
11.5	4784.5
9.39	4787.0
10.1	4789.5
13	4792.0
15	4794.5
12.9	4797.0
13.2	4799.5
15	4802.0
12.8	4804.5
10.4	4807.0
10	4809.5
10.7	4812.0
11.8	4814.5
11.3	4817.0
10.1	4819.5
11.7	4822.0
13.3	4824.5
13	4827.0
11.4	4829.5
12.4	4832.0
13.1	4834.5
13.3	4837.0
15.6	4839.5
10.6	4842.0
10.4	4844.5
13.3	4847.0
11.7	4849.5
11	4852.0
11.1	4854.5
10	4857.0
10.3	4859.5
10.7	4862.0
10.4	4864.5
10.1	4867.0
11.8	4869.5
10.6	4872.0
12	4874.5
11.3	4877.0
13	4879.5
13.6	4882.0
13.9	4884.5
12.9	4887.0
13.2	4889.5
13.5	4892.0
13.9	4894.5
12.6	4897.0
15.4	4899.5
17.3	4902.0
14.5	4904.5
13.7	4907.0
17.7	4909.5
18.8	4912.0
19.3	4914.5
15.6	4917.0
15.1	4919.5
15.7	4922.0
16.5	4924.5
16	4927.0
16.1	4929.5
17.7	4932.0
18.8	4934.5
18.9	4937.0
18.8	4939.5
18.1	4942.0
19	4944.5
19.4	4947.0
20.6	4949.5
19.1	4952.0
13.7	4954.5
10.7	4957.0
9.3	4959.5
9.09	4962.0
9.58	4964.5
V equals 3.8 Angstrom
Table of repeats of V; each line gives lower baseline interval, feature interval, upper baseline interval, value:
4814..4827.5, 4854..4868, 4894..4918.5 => 3.4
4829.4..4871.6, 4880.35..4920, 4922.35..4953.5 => 0.8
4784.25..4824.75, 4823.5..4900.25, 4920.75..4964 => 8.1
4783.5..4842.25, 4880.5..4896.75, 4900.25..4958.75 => 1.9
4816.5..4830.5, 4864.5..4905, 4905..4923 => 5.5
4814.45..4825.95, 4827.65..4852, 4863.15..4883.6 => -1.5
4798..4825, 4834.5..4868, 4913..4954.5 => 5.3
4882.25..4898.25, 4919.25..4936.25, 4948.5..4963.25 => -4.0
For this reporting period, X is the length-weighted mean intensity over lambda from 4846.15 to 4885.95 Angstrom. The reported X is 11.5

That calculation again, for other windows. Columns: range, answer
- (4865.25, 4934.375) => 14.6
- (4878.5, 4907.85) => 14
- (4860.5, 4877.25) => 11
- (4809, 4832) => 11.6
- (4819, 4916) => 12.9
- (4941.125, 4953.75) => 19.1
